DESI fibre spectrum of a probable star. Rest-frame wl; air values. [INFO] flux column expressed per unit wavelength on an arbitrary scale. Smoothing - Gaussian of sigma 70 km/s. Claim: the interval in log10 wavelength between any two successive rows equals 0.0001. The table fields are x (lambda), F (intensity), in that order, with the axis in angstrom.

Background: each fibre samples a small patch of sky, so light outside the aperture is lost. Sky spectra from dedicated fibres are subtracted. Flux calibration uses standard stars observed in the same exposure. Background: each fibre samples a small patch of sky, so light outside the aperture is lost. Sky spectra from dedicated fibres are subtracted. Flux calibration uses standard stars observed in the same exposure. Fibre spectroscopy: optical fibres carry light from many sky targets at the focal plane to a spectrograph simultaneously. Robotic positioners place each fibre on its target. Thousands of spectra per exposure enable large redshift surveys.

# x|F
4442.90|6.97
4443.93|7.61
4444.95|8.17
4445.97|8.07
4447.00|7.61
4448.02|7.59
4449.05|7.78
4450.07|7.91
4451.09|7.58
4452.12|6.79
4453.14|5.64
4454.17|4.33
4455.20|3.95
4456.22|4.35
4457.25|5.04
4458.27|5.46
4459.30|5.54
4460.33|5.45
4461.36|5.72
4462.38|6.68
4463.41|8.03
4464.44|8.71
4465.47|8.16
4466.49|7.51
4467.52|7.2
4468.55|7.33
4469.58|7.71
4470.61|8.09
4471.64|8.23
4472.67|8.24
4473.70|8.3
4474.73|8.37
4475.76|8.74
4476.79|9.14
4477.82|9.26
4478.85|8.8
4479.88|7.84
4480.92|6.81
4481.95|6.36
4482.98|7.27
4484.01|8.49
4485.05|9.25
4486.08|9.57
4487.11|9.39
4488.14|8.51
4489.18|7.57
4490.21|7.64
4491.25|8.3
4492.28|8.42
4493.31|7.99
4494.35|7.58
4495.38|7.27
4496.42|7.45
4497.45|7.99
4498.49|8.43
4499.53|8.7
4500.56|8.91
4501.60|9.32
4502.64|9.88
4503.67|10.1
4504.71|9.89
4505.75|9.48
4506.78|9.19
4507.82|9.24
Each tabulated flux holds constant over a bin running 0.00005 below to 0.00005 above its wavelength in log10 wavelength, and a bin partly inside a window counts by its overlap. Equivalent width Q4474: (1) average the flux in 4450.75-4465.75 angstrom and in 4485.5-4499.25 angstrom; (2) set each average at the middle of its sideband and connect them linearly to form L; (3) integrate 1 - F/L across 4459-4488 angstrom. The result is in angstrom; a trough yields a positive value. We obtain -3.7 angstrom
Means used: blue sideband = 6.04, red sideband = 8.18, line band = 7.89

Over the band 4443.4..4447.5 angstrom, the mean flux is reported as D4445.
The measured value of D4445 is 7.85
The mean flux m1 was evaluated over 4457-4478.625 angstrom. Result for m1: 7.52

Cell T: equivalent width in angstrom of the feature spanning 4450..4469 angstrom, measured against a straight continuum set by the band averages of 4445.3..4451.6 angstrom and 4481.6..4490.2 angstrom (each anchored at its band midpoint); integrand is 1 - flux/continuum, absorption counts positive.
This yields 3.8 angstrom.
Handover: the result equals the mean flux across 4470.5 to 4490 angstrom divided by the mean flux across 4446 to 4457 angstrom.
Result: 1.30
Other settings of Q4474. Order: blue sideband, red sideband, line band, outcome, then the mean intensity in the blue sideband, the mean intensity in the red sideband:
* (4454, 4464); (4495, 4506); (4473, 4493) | -2.4 angstrom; 5.52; 8.86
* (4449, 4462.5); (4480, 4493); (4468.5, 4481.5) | -1.8 angstrom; 5.79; 8.12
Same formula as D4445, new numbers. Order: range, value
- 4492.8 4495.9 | 7.61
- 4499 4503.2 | 9.22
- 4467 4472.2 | 7.71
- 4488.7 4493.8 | 8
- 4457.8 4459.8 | 5.49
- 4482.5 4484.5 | 7.89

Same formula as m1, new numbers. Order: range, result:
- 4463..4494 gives 8.17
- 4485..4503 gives 8.42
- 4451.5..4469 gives 6.23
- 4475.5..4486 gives 8.24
